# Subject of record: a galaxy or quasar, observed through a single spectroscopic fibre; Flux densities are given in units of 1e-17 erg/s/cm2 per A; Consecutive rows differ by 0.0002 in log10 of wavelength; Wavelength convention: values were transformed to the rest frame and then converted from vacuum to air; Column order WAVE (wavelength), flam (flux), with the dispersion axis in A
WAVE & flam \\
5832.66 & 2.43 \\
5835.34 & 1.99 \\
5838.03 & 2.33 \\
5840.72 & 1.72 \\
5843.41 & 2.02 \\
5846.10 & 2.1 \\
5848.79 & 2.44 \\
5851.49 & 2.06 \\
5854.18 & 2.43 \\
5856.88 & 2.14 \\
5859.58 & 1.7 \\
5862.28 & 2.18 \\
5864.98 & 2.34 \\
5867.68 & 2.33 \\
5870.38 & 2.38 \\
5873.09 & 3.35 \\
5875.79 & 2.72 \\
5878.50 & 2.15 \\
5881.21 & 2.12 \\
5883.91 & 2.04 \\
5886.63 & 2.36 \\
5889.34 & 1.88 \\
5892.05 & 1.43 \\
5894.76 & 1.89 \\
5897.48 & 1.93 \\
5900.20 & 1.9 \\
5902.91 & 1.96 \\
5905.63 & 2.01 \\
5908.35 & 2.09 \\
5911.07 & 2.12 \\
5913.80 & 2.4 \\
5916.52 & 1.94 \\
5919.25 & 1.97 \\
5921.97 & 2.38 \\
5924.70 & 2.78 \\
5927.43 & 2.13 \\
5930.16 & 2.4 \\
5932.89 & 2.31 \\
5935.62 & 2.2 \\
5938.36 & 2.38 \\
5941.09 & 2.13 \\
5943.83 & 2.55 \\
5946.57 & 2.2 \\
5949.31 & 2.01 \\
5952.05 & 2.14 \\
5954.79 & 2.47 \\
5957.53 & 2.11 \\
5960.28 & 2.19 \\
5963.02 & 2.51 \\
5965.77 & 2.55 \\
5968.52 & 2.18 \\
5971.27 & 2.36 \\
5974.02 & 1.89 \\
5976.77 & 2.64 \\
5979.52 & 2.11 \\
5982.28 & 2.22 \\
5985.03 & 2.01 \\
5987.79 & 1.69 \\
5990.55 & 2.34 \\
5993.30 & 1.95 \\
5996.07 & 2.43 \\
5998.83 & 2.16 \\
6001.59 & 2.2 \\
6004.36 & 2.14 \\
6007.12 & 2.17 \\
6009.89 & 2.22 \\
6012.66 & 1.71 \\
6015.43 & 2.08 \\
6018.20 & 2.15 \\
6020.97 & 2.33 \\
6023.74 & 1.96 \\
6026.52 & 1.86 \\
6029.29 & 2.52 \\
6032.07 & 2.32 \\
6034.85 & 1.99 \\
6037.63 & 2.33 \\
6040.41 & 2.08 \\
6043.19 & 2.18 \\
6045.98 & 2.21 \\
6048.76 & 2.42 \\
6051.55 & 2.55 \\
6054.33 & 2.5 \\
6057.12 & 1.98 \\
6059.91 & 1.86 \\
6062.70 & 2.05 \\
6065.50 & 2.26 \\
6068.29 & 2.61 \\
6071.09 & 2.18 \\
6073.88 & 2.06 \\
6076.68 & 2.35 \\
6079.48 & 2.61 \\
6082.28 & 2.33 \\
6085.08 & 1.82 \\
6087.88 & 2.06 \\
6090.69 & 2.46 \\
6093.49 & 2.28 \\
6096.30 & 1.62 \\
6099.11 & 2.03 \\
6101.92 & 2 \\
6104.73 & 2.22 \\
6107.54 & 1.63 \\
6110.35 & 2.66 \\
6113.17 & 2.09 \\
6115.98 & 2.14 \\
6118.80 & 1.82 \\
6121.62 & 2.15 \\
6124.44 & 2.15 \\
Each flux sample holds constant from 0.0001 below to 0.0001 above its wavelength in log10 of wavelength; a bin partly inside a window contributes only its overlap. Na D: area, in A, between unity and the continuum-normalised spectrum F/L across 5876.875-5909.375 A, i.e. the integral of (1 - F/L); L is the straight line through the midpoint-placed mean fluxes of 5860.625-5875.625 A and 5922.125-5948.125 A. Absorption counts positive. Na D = 6.2 A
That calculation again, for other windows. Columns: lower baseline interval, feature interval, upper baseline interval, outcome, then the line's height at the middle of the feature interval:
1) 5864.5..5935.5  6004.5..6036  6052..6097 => 1.2 A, 2.2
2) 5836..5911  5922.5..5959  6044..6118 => -2.3 A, 2.16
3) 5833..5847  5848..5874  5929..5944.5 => -2.4 A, 2.12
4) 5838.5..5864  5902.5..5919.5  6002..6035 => 0.2 A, 2.11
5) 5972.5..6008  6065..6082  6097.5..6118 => -1.9 A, 2.11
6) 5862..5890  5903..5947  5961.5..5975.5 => 1.7 A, 2.33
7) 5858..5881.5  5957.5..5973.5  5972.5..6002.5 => -0.9 A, 2.19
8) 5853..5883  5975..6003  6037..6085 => 1.4 A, 2.29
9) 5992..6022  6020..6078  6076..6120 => -2.3 A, 2.13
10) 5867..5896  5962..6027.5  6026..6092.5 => 2.3 A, 2.24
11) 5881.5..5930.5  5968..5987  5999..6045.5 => -0.6 A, 2.12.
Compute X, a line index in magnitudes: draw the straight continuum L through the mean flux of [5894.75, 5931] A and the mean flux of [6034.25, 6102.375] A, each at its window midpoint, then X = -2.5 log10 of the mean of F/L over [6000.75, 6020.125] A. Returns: 0.04 mag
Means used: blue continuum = 2.14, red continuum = 2.2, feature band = 2.1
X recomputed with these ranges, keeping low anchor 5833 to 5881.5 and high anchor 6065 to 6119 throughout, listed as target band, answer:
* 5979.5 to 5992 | 0.07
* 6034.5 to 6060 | -0.03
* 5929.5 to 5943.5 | -0.03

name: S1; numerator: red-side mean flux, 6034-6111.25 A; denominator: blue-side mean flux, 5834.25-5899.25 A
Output 1.01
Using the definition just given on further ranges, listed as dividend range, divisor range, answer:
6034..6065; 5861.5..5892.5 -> 0.96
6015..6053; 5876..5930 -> 1.06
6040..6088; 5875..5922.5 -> 1.09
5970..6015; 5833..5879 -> 0.94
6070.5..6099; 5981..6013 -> 1.03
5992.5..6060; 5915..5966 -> 0.96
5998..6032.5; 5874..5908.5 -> 1.04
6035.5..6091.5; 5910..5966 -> 0.98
